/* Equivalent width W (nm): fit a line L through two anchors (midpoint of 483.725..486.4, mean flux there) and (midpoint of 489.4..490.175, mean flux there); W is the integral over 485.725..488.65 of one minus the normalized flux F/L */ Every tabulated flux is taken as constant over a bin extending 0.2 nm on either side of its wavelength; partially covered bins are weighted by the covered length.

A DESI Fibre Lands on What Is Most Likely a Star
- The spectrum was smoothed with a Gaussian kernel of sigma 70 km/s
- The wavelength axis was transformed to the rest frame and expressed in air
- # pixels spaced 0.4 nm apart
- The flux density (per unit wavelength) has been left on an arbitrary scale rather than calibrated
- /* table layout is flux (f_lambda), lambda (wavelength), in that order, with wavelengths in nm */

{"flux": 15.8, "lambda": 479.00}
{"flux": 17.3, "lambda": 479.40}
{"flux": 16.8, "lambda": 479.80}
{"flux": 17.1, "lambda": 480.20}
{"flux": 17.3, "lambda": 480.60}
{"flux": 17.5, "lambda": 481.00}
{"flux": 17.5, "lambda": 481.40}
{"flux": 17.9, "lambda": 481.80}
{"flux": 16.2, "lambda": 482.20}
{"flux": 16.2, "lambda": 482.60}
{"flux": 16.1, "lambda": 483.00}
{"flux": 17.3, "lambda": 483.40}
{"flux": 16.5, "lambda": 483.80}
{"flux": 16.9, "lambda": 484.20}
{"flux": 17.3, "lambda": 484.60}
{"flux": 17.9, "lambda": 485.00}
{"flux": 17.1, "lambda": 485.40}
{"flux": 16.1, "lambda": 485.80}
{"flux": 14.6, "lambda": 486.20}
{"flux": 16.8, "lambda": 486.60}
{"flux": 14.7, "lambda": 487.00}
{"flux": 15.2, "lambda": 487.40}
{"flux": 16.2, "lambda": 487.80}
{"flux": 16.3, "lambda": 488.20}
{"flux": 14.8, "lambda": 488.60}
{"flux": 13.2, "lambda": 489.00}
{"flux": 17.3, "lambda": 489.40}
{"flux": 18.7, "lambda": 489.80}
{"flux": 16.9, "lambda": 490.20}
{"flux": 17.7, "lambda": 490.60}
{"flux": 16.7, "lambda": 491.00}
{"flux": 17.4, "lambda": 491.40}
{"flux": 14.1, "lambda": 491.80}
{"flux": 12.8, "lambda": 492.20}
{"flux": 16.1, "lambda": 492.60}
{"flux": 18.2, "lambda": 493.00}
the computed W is 0.27 nm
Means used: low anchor 16.6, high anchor 17.9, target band 15.6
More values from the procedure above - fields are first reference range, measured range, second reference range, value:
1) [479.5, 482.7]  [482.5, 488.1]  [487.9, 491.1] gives 0.14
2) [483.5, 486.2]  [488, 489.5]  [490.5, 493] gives 0.09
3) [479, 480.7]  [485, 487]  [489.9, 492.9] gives 0.04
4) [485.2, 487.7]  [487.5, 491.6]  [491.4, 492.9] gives -0.31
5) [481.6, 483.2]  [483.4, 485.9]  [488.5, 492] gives -0.08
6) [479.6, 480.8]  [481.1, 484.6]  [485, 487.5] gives -0.06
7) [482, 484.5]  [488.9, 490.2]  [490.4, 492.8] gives -0.06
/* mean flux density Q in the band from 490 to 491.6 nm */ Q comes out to 17.2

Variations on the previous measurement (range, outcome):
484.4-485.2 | 17.6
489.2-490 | 18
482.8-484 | 16.6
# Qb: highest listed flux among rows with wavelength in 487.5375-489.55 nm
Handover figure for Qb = 17.3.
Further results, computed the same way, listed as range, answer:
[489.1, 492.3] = 18.7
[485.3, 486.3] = 17.1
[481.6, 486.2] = 17.9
